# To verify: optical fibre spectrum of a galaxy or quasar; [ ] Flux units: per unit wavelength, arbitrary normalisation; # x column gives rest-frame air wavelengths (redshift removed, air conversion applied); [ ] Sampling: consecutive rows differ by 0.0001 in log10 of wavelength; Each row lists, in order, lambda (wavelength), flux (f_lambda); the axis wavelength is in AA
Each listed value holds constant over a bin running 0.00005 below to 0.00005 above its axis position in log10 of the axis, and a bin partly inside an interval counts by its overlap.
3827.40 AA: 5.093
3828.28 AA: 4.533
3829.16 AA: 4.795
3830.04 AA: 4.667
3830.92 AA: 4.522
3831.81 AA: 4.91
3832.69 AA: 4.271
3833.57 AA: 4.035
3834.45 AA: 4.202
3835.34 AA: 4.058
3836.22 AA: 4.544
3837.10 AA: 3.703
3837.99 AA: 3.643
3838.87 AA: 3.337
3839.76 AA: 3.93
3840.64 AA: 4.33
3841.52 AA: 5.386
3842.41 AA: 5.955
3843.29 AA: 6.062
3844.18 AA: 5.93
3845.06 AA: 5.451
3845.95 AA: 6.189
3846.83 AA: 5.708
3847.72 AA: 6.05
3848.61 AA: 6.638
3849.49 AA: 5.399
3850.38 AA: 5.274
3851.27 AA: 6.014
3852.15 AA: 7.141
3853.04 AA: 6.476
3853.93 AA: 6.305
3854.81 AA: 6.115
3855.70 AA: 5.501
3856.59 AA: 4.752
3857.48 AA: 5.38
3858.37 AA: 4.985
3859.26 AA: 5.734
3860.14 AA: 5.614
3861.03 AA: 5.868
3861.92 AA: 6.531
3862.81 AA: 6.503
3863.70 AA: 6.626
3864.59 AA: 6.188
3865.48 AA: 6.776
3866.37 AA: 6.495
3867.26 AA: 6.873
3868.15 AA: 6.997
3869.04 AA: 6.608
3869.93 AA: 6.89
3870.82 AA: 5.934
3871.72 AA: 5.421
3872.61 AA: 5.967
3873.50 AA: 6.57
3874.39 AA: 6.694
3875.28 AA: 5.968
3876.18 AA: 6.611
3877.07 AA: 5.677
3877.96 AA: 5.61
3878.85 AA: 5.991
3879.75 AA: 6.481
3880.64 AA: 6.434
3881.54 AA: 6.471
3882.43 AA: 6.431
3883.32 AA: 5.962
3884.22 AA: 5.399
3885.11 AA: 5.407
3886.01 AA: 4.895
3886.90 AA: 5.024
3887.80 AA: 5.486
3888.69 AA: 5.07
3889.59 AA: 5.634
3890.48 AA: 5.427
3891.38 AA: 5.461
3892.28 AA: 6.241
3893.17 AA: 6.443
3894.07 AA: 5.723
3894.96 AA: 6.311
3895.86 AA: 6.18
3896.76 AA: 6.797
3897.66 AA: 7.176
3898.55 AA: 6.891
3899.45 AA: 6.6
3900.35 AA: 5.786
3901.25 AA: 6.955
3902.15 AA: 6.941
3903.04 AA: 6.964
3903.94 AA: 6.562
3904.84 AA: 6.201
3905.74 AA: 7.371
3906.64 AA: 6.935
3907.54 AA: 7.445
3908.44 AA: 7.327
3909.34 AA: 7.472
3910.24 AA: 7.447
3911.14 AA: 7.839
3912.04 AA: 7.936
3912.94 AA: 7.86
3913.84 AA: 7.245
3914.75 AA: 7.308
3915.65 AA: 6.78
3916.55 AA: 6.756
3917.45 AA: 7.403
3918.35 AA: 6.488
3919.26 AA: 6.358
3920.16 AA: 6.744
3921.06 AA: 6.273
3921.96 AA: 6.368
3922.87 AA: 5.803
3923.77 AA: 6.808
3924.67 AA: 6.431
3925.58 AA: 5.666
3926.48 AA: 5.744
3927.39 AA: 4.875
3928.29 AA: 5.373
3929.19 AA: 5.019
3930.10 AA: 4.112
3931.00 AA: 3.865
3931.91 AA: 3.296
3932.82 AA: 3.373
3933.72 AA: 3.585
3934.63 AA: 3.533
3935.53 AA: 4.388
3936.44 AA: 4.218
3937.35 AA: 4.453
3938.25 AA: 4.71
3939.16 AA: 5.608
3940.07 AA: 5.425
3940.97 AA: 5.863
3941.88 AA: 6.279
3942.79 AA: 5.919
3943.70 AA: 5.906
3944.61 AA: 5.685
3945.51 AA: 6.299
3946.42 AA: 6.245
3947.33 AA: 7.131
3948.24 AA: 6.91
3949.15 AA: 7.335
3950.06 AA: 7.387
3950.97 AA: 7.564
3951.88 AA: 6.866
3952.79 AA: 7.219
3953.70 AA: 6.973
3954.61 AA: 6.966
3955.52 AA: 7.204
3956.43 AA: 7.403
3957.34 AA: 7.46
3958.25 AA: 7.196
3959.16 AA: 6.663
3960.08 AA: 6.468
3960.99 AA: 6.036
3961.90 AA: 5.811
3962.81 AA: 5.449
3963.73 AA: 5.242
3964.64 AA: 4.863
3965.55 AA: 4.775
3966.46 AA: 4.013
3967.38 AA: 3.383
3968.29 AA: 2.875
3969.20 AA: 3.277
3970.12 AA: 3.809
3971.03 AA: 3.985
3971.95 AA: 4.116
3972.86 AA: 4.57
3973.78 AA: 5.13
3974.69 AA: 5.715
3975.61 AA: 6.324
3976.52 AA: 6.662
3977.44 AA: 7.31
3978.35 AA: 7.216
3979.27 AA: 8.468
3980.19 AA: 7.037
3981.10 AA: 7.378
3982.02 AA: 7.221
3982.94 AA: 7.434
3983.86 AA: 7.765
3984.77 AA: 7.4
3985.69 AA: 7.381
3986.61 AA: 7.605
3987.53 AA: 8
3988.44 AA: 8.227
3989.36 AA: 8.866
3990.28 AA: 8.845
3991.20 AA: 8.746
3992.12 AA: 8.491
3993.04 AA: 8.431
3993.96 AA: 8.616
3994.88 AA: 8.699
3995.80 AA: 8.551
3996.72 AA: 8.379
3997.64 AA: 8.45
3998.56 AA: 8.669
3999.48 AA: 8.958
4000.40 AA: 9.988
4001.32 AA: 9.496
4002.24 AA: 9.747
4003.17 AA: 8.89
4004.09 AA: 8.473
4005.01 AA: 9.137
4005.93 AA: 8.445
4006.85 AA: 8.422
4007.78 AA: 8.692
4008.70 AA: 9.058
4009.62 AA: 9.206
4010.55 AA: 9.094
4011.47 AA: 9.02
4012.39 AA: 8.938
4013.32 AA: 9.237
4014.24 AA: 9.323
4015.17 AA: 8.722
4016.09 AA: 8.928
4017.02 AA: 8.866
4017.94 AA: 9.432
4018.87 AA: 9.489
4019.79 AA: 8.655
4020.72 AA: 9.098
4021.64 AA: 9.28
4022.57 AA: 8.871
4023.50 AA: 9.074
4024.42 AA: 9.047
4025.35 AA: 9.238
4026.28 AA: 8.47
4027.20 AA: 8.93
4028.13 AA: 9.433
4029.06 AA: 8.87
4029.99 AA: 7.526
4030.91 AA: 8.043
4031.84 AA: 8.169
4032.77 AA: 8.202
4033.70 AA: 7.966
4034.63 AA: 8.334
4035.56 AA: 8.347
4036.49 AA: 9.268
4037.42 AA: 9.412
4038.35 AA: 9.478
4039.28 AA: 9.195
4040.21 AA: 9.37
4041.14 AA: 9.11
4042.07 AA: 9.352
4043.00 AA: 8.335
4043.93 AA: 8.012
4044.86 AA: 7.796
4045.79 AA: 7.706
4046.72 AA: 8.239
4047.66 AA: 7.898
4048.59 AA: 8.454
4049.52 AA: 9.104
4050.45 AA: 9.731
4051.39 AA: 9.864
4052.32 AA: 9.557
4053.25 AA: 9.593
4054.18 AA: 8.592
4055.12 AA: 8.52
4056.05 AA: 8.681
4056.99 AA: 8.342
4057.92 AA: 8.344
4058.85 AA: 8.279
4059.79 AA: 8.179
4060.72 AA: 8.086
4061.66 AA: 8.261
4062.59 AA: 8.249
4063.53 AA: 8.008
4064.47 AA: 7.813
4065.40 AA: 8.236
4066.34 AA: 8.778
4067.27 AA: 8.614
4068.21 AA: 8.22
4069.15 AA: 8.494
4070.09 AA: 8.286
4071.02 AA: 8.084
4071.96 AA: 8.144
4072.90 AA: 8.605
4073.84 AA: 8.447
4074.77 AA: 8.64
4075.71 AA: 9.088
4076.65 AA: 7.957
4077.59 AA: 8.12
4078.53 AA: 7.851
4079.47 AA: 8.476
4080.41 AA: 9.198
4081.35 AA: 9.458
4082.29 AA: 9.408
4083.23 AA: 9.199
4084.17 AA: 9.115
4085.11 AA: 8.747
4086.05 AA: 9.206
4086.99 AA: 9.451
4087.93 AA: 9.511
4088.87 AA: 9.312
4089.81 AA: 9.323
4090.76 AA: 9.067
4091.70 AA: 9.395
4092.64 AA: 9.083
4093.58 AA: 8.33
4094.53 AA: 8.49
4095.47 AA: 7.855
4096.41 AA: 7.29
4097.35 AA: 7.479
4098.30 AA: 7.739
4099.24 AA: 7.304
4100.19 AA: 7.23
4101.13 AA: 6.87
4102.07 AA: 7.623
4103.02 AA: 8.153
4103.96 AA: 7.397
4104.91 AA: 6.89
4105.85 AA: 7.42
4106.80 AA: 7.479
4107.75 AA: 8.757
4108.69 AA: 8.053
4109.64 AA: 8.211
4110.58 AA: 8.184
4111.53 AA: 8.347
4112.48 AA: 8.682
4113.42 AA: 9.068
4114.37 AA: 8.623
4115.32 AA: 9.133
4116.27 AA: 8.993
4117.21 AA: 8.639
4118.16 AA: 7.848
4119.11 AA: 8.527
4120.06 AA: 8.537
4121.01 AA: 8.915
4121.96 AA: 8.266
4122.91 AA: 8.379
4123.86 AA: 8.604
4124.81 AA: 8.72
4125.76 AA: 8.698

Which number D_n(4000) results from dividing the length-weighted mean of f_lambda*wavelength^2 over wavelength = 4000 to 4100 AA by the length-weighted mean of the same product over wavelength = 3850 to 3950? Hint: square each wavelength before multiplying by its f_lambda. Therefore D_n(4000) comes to 1.5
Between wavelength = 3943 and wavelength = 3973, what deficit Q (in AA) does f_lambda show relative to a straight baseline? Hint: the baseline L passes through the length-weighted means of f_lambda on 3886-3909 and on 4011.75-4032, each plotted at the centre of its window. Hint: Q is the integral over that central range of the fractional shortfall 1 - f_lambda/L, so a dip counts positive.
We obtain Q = 6.7 AA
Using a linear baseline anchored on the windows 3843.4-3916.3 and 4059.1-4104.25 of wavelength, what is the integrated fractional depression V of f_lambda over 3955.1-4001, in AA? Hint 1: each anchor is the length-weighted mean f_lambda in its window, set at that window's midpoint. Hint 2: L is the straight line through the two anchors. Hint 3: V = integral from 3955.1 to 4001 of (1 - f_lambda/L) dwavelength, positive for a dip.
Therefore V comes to 3.3 AA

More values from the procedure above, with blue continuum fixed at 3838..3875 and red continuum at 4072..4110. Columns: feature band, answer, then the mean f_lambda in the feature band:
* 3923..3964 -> 6.0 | 5.83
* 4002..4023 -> -4.0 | 8.99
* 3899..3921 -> -1.9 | 7.02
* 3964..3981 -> 4.5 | 5.25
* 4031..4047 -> -1.6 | 8.6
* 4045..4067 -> -1.5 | 8.54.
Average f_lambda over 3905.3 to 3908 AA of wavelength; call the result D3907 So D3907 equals 7.25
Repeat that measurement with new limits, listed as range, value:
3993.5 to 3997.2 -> 8.56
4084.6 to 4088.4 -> 9.24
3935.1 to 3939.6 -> 4.67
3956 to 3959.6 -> 7.19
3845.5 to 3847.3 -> 5.94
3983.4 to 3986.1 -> 7.53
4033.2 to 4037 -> 8.48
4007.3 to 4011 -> 8.99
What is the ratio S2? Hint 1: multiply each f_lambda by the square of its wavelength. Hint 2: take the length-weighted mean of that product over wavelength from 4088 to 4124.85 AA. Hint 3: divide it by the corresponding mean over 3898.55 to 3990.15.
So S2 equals 1.4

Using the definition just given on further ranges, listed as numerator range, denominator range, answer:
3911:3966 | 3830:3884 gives 1.10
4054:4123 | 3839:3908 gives 1.54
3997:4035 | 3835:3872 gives 1.69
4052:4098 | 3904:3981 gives 1.53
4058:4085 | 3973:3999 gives 1.15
